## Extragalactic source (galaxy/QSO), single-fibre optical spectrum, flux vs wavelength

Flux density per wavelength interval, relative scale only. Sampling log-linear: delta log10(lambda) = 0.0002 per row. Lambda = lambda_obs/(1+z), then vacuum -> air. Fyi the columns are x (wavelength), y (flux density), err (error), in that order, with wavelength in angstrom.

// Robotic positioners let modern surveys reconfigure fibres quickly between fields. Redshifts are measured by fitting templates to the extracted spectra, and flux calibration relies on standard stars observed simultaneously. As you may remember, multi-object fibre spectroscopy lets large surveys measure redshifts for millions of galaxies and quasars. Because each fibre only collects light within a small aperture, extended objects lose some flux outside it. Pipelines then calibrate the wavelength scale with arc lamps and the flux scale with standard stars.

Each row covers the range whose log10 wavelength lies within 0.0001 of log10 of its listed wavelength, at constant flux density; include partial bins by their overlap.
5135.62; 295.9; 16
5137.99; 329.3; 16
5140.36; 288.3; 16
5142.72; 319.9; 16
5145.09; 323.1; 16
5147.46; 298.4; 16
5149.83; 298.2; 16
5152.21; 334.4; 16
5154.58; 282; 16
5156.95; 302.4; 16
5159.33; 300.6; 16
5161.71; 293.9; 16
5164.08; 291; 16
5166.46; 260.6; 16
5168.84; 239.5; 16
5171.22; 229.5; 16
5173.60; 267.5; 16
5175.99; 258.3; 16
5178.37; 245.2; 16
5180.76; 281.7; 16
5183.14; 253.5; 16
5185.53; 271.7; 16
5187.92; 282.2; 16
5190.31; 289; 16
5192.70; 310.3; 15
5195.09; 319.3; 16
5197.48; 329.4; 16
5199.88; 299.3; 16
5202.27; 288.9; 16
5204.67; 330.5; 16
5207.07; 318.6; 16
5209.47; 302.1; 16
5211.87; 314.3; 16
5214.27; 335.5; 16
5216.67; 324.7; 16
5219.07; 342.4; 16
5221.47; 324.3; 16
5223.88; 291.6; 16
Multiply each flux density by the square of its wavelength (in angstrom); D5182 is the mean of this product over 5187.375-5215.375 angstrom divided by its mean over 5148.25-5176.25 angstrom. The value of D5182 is 1.1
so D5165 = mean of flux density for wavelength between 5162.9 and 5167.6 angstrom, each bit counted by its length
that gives 276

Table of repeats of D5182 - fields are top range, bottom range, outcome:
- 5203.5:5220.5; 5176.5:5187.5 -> 1.24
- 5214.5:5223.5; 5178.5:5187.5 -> 1.24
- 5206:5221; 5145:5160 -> 1.09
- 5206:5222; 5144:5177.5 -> 1.16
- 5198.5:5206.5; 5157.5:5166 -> 1.07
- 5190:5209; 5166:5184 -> 1.24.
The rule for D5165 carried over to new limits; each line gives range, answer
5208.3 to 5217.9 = 319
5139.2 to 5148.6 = 308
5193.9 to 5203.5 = 309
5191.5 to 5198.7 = 320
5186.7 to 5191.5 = 285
